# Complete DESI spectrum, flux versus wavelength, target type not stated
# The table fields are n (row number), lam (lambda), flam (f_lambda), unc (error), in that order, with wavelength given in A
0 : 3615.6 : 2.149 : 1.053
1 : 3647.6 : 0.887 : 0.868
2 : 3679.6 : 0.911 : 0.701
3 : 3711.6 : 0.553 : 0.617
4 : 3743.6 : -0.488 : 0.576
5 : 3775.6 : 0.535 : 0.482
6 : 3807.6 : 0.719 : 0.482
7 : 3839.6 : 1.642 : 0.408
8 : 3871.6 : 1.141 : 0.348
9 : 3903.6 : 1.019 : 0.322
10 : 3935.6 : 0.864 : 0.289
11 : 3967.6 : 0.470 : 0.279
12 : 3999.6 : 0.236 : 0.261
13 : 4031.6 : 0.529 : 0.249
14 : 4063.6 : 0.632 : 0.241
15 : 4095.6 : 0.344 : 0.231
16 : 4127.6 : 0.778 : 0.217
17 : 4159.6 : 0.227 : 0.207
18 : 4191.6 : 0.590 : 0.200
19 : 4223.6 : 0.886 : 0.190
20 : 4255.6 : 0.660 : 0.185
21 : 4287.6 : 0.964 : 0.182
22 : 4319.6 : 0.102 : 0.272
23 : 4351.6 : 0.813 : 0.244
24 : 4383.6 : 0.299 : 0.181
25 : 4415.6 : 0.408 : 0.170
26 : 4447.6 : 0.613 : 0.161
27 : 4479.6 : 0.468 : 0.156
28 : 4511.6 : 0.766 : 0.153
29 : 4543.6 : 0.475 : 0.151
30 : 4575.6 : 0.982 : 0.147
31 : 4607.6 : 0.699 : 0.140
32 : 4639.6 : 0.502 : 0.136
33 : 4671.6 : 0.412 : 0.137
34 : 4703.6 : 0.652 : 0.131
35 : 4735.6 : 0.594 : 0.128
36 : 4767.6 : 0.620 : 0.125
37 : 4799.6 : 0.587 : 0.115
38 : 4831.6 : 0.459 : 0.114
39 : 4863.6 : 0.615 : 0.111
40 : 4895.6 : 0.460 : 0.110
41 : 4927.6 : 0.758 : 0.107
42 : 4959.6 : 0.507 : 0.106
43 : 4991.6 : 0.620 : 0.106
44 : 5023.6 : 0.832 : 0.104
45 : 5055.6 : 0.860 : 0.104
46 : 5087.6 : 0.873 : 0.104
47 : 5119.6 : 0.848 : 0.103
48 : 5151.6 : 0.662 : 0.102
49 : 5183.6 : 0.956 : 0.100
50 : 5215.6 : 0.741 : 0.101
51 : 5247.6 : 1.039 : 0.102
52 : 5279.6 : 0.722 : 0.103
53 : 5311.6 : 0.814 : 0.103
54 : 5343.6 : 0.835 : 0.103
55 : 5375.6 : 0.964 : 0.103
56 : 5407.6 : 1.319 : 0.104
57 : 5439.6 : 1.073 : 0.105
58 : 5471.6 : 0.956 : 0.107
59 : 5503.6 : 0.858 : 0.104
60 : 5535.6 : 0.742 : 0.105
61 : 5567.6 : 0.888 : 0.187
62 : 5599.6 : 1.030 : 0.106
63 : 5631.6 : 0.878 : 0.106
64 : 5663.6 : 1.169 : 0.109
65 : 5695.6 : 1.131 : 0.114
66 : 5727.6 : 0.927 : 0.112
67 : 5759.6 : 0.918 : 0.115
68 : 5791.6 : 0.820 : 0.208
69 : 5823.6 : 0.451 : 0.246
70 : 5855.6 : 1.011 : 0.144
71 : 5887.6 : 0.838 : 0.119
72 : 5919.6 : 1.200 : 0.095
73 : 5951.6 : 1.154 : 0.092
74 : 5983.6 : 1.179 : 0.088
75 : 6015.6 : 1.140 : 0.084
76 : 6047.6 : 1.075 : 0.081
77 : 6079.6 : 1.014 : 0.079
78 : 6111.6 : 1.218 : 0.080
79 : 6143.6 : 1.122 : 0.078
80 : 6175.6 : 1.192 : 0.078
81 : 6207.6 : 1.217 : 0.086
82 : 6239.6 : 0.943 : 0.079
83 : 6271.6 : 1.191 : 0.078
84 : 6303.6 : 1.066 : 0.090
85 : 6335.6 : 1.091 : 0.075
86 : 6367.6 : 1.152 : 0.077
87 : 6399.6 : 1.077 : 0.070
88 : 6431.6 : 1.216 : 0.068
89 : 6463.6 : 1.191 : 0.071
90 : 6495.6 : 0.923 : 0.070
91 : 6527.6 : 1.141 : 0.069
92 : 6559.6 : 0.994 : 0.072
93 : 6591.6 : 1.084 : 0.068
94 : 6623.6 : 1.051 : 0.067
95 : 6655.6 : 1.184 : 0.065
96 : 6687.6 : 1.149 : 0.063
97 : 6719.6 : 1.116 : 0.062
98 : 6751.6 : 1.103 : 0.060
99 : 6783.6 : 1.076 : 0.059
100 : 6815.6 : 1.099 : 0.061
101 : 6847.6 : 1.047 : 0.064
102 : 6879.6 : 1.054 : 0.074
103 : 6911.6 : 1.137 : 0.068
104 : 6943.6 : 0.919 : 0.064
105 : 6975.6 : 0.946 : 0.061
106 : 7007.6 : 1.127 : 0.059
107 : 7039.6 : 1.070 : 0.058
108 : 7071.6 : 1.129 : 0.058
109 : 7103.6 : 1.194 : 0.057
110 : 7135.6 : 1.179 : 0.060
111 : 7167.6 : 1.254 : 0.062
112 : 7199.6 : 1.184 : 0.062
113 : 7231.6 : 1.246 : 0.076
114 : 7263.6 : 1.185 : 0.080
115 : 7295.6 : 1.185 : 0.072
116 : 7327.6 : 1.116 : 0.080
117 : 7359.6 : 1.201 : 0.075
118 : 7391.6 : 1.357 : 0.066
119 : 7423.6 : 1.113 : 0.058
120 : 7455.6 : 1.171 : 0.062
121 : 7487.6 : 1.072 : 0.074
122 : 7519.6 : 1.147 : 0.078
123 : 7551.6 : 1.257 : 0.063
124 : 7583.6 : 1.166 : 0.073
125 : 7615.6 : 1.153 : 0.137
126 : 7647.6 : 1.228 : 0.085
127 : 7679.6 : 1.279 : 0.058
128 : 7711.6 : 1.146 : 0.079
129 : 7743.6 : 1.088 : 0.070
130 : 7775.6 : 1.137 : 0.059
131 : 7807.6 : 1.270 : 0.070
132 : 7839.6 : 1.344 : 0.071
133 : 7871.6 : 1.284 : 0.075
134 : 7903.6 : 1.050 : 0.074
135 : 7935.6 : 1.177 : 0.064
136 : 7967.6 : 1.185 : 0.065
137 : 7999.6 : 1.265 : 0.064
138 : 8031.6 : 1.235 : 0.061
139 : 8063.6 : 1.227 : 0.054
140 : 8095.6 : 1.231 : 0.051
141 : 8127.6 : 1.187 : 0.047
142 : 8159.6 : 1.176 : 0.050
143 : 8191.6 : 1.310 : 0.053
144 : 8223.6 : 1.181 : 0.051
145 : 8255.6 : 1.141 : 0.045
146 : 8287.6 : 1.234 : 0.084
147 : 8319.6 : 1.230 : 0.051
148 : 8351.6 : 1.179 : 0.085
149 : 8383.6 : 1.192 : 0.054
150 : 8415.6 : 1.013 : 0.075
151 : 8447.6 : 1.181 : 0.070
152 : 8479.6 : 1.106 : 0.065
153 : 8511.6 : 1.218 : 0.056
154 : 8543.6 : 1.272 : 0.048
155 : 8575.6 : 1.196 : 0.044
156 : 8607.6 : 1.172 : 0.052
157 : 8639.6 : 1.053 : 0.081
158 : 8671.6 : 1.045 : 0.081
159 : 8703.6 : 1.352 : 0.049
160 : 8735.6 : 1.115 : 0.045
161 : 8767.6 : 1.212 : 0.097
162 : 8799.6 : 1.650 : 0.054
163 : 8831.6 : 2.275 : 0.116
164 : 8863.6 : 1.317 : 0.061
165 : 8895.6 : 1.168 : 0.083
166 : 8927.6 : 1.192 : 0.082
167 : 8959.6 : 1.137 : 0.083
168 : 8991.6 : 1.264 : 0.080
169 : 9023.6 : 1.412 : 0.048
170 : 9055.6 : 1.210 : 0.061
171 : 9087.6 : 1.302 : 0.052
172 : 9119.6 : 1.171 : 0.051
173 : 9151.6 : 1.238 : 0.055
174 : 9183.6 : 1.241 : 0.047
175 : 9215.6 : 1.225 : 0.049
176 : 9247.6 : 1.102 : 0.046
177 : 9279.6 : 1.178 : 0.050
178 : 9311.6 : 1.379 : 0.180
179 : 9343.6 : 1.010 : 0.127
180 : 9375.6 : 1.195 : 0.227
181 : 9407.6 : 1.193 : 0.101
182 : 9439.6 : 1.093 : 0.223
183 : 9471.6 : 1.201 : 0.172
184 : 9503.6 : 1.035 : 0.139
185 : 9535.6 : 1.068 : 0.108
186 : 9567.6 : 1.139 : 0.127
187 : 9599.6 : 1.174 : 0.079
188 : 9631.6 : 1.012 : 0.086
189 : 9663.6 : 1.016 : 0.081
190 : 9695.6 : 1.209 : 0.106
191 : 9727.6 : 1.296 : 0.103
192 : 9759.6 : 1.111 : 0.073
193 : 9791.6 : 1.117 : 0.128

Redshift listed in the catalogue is 0.34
